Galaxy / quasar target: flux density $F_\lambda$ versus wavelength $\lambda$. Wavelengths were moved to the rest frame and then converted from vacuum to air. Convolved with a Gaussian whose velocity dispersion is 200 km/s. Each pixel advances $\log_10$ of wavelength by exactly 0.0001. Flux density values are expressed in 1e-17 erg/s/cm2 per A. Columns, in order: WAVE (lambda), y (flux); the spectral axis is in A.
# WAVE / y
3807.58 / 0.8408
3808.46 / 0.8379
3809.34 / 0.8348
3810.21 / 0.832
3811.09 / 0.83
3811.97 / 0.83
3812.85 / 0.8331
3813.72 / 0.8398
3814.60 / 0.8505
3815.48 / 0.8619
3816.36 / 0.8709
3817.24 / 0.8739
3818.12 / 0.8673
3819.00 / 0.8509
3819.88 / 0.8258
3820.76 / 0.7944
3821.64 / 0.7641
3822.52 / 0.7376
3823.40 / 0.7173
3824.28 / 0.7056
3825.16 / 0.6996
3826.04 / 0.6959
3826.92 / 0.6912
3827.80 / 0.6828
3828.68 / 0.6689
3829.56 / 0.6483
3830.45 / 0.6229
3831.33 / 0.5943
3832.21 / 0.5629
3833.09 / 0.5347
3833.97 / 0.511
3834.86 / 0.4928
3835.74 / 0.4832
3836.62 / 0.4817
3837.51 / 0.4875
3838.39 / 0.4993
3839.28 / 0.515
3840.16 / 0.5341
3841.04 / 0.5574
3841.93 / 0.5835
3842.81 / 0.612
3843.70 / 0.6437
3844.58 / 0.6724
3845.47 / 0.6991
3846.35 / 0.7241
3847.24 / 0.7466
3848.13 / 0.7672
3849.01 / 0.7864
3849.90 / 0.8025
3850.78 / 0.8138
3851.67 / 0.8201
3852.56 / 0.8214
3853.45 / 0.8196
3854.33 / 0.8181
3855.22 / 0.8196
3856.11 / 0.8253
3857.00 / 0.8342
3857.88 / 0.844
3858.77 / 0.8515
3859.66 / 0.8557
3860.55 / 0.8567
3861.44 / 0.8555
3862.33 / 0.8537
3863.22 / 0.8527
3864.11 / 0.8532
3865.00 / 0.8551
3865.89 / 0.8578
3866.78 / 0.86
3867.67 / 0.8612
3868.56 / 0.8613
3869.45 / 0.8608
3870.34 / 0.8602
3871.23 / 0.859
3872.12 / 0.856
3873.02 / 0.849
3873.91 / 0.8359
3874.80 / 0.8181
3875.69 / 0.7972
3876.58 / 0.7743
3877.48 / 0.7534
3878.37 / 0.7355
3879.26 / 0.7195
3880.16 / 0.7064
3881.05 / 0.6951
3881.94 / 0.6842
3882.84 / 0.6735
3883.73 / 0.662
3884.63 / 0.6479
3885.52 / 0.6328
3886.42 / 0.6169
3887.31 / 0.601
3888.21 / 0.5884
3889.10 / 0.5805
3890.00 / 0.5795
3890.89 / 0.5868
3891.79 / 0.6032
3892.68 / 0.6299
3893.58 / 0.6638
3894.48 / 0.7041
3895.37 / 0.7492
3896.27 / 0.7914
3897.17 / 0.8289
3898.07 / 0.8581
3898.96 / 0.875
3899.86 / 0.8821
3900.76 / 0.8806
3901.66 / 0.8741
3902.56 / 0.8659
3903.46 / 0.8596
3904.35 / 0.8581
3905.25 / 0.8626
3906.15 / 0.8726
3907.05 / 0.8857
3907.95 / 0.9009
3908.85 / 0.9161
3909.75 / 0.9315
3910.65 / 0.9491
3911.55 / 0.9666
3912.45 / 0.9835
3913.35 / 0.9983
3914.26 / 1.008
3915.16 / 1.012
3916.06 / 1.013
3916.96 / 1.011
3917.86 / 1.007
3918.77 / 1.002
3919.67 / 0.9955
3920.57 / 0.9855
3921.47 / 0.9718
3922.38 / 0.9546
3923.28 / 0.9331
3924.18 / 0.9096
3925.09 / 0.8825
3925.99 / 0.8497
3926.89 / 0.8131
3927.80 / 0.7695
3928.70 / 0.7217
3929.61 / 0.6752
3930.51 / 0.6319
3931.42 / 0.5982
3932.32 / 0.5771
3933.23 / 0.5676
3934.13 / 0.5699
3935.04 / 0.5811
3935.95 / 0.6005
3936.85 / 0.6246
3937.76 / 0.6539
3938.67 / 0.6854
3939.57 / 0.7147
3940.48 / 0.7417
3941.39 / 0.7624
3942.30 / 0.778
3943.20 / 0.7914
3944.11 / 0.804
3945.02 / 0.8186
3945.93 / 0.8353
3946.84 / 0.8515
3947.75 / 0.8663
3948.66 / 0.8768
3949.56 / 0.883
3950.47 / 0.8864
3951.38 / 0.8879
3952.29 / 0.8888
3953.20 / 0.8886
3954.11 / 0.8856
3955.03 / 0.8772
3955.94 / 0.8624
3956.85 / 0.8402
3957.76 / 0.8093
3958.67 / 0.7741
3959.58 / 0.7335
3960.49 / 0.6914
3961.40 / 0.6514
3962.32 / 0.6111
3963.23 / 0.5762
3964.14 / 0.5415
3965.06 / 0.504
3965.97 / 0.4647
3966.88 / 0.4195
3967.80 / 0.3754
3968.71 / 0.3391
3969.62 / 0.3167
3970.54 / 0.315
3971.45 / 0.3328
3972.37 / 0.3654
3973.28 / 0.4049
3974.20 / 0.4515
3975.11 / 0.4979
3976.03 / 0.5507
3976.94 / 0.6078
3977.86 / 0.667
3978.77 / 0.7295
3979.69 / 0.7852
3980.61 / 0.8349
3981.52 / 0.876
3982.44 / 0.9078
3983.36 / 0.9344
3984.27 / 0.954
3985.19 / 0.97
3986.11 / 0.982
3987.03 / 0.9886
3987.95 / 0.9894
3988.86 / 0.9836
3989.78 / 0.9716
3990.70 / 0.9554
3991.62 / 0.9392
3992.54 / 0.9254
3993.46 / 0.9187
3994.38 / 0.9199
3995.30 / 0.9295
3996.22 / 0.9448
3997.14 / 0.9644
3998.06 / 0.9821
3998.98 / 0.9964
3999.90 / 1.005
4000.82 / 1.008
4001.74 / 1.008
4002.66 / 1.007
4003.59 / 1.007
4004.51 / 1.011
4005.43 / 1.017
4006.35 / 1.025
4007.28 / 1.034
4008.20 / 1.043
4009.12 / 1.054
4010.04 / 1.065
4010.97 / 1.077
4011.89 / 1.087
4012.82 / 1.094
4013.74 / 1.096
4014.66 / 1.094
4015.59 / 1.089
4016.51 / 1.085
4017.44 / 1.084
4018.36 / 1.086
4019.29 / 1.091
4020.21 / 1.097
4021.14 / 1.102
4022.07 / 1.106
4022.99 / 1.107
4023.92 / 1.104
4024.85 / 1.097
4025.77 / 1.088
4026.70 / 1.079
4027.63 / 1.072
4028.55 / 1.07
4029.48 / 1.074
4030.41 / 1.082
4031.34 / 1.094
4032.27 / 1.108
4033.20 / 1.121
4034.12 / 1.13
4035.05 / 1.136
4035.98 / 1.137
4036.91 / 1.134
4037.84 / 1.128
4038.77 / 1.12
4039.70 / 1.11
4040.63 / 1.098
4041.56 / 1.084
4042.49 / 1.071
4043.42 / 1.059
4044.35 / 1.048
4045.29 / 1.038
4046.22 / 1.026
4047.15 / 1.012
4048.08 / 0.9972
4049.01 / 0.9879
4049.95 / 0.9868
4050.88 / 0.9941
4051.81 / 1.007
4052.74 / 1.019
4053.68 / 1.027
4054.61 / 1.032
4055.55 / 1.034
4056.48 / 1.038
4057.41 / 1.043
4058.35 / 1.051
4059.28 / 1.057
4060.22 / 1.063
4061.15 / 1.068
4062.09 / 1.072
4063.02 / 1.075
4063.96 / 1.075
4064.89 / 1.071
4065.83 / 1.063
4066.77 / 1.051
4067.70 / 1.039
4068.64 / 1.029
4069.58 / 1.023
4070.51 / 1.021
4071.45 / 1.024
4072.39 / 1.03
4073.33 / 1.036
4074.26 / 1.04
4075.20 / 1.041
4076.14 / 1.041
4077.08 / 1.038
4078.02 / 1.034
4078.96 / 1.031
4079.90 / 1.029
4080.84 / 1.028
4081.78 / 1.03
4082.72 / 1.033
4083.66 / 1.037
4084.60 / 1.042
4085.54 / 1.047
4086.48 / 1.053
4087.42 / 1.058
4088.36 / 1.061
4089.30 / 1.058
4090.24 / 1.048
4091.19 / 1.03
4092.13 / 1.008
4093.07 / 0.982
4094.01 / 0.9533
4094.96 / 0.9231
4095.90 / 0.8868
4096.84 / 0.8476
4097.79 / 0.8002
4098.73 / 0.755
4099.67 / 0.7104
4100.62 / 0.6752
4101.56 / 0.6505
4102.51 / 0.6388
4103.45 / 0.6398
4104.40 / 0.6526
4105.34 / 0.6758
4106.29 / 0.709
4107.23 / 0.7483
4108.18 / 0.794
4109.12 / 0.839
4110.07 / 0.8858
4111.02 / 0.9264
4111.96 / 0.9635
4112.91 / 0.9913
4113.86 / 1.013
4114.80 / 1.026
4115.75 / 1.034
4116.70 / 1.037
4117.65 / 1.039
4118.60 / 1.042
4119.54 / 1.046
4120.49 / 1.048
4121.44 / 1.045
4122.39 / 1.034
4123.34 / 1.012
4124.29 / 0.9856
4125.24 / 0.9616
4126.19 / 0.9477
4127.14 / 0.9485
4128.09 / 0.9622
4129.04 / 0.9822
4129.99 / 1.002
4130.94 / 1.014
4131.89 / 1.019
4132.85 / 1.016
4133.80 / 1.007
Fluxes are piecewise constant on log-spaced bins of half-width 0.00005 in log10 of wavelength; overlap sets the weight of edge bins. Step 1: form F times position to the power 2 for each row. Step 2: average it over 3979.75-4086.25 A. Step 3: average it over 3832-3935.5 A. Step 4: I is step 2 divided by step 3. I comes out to 1.4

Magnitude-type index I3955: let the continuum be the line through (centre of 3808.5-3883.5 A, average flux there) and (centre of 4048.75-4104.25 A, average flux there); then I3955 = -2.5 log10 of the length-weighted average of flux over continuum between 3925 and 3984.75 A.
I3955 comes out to 0.240 mag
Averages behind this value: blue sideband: 0.749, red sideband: 0.985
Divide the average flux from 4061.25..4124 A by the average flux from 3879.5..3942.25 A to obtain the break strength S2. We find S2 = 1.22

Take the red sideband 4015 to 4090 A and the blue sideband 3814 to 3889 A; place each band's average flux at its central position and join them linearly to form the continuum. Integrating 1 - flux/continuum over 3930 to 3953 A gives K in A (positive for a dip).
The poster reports 3.7 A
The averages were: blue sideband 0.733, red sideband 1.06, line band 0.741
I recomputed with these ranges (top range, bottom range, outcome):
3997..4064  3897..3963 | 1.35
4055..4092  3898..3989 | 1.44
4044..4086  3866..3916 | 1.42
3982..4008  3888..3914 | 1.25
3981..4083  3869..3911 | 1.45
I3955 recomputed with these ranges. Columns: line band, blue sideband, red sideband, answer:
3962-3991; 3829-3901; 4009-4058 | 0.405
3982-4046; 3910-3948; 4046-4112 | -0.158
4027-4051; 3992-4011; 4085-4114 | -0.137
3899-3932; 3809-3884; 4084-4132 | -0.128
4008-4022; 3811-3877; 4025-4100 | -0.117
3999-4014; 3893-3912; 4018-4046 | 0.010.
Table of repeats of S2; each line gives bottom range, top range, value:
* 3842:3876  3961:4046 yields 1.13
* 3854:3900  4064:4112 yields 1.22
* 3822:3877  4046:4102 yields 1.37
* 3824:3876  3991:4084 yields 1.43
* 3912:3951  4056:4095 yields 1.27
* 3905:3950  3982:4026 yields 1.23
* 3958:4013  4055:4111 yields 1.19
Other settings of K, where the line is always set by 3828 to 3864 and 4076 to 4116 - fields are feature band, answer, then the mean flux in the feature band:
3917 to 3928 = -2.4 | 0.929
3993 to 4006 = -2.3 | 0.981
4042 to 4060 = -3.1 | 1.03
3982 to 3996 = -2.2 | 0.951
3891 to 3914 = -3.1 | 0.845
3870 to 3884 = -0.9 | 0.768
